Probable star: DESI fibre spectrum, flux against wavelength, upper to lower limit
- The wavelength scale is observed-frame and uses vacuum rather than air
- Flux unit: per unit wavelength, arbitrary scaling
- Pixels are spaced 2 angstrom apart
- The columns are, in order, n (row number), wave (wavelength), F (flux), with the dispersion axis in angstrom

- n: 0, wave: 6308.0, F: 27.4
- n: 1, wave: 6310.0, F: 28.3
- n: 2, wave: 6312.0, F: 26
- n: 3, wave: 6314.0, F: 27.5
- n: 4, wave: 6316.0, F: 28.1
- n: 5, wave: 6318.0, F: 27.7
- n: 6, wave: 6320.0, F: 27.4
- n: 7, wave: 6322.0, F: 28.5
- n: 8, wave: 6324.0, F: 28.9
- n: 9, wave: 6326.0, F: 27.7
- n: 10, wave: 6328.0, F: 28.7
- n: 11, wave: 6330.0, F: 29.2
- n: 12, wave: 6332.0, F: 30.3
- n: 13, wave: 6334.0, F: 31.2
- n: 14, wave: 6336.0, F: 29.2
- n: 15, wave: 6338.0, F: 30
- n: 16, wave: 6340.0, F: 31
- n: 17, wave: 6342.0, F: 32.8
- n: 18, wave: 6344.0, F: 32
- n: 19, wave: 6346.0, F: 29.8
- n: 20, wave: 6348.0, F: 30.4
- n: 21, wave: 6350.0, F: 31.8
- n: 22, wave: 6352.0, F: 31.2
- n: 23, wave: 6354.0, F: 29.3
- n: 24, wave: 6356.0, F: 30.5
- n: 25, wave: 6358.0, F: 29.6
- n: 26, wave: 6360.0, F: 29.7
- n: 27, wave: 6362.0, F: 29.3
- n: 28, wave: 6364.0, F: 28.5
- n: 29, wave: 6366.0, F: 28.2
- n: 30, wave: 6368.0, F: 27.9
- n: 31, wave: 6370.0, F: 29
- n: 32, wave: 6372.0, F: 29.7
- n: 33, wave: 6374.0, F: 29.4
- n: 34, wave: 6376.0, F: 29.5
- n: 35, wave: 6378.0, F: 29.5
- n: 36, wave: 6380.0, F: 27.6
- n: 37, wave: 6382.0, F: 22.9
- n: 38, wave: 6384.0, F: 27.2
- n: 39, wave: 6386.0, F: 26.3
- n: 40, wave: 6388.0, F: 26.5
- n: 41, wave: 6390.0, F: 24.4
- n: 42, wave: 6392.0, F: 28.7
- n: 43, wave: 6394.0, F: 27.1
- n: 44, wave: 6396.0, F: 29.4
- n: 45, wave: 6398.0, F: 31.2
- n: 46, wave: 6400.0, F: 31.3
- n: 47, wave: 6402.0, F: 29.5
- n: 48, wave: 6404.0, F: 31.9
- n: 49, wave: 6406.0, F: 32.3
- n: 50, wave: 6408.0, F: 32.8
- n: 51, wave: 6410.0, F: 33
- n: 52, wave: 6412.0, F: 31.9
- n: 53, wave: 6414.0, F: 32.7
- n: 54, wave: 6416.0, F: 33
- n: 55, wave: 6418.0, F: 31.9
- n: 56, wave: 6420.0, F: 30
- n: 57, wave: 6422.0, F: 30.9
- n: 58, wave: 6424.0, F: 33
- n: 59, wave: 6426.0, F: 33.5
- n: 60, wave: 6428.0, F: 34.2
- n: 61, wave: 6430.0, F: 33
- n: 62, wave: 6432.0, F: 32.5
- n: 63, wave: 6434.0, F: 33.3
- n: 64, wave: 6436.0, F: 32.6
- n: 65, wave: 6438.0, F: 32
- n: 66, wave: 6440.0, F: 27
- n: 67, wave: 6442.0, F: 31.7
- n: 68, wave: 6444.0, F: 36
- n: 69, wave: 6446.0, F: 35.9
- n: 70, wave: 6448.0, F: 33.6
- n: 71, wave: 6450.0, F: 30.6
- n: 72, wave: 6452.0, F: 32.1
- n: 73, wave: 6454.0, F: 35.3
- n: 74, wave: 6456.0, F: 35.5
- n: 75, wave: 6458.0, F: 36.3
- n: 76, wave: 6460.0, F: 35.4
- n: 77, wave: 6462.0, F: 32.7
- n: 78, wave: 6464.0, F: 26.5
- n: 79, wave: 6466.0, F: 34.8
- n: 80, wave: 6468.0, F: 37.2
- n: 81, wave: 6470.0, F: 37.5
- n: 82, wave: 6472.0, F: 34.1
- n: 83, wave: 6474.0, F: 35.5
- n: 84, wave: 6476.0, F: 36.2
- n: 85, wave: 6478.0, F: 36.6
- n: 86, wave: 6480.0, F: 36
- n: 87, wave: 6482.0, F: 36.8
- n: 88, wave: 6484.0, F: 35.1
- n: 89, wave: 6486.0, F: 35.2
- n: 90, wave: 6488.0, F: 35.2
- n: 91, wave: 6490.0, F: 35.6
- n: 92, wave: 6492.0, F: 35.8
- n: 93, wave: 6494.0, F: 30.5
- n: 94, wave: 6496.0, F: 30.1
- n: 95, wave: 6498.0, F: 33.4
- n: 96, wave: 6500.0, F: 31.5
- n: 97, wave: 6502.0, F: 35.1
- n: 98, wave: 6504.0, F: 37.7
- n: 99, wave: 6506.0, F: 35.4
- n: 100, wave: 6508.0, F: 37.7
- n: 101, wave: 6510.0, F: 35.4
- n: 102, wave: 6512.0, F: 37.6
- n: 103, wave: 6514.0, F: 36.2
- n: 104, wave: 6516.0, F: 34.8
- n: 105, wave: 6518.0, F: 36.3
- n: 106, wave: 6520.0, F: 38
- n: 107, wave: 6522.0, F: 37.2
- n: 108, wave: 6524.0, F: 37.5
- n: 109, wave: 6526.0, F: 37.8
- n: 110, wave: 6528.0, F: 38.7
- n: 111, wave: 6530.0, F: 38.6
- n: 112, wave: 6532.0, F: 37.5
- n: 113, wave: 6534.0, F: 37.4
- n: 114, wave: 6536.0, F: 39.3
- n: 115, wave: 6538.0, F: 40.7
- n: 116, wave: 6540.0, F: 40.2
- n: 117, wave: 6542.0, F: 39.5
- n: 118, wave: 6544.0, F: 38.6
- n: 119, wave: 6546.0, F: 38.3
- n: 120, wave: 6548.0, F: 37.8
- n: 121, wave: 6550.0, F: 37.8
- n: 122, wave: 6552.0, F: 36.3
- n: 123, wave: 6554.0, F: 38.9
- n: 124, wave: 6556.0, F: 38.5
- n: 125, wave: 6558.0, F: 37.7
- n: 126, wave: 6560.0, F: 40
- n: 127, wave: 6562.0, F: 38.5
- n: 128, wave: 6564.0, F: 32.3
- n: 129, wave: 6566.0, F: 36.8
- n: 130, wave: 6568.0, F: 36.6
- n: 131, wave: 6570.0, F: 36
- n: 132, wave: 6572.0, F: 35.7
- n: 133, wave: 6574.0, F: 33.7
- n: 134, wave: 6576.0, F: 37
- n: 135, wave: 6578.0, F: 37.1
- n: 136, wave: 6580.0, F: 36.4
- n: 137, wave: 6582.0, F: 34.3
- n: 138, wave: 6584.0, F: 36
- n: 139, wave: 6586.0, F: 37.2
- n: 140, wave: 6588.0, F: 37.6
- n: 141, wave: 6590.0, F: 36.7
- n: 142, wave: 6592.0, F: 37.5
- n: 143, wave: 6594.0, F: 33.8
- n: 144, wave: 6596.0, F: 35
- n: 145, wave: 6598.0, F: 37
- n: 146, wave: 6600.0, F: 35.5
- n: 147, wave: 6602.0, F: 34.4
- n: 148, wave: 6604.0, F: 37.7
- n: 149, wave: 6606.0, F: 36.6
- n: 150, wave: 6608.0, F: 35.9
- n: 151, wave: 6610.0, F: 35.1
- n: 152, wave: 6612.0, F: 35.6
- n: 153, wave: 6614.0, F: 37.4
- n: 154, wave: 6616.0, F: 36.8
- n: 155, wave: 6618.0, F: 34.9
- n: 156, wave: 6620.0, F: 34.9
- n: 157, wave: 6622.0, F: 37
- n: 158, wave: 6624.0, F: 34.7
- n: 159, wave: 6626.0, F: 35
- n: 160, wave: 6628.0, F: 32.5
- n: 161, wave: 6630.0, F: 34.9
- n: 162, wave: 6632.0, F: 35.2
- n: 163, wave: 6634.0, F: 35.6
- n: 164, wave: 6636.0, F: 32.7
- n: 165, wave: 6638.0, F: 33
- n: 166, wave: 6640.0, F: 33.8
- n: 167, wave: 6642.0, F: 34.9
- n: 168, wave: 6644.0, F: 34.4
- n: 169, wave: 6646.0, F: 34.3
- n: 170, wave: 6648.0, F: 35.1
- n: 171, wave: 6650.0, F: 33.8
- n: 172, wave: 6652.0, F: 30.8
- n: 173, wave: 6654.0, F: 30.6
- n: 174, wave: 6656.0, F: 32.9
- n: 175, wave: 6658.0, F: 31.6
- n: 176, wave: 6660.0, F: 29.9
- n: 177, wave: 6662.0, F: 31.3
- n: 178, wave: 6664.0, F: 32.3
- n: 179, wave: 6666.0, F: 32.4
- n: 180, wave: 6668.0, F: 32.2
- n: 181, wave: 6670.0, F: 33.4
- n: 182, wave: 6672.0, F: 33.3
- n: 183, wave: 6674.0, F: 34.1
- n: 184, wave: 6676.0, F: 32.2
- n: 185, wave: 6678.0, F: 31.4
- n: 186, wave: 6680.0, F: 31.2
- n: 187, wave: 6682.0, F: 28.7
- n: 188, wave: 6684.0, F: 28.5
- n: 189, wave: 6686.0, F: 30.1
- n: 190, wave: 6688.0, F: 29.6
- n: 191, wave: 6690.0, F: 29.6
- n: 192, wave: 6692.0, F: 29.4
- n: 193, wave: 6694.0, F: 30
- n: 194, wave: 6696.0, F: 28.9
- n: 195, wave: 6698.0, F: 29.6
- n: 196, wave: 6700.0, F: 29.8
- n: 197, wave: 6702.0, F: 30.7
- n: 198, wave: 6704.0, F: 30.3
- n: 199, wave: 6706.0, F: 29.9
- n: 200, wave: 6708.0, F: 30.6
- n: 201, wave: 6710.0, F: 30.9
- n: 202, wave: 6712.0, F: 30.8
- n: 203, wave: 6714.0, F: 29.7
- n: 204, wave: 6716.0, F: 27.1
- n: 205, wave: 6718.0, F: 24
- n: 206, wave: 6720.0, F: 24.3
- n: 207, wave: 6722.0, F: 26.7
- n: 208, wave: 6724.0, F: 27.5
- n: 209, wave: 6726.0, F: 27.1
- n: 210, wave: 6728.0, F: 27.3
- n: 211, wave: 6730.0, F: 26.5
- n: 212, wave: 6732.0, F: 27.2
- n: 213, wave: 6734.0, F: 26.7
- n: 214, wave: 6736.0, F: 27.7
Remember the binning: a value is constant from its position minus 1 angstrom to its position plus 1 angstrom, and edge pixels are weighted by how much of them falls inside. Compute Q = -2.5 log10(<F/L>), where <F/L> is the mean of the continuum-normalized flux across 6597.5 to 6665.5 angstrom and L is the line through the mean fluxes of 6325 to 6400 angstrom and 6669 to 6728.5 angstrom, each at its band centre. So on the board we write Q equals -0.165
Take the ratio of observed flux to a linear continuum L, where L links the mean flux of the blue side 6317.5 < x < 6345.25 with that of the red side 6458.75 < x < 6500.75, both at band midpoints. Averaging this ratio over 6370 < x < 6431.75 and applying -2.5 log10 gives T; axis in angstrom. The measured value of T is 0.061 mag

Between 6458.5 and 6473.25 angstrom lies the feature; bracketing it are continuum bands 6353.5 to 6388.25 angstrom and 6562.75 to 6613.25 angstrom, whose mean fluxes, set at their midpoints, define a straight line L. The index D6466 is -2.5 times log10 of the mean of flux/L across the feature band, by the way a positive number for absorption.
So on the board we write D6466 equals -0.081 mag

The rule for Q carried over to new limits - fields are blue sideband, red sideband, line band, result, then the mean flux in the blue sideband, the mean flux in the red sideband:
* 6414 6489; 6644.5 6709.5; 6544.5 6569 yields -0.15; 33.7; 31.2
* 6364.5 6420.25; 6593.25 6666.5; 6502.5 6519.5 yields -0.14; 29.4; 34.3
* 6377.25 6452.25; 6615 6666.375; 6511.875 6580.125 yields -0.15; 30.9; 33.7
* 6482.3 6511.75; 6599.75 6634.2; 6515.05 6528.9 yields -0.07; 34.7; 35.5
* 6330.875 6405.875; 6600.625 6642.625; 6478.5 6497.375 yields -0.08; 29.3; 35.2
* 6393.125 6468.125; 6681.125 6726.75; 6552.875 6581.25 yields -0.20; 32.4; 28.9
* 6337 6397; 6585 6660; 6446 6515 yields -0.10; 29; 34.9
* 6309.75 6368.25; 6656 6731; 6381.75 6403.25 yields 0.06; 29.4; 29.8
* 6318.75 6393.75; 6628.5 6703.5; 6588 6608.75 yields -0.15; 29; 31.9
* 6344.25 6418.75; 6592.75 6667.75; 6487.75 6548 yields -0.14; 29.6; 34.3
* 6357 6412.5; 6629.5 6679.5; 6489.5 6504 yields -0.09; 29.1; 33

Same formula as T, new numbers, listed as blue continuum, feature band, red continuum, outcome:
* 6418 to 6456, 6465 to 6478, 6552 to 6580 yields -0.07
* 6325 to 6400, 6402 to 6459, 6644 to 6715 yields -0.11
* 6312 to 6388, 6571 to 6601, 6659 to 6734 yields -0.22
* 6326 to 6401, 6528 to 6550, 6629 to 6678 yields -0.22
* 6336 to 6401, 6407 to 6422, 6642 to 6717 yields -0.09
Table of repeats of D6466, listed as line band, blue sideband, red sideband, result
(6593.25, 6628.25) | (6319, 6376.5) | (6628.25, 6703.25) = -0.132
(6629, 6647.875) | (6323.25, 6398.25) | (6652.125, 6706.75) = -0.123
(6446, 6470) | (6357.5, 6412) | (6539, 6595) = -0.054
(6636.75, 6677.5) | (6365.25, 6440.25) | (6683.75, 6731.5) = -0.136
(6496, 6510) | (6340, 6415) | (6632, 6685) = -0.128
